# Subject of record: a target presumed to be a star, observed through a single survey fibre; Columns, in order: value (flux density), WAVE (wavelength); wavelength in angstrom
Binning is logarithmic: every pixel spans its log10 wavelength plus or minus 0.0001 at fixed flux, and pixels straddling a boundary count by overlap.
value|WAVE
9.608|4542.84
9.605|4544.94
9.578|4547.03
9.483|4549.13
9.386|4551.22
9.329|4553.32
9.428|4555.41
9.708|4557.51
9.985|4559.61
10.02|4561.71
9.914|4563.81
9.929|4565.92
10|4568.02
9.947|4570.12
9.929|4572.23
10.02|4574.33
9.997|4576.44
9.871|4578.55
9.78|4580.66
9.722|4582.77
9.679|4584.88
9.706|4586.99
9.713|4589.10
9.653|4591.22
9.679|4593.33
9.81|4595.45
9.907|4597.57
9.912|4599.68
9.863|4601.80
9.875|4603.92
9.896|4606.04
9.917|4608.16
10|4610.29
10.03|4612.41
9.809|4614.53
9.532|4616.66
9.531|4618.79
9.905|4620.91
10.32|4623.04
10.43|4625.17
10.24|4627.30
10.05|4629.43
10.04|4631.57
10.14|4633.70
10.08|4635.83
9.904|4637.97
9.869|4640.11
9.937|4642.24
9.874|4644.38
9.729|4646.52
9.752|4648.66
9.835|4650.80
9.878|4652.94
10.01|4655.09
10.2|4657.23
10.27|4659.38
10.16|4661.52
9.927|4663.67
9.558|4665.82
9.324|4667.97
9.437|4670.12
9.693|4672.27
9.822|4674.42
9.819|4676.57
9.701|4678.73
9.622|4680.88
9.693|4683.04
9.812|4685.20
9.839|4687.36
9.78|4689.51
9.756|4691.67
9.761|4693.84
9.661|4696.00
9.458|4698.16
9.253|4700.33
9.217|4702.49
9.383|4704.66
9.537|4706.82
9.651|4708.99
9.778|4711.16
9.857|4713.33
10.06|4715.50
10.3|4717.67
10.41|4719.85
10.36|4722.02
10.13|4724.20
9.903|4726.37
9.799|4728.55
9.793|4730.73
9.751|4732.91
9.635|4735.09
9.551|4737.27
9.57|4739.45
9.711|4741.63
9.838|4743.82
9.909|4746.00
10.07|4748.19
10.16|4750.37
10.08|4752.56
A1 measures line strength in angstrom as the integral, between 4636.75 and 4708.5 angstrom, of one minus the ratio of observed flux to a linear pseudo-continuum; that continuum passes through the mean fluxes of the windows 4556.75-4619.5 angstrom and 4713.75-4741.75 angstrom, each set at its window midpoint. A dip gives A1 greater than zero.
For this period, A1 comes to 1.1 angstrom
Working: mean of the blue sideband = 9.85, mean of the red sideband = 9.93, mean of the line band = 9.74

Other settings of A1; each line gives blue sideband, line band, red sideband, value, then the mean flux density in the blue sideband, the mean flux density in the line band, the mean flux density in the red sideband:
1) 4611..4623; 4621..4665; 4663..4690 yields -1.2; 9.82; 10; 9.69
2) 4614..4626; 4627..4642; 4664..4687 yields -0.3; 9.91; 10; 9.66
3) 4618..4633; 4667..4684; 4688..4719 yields 0.3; 10.1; 9.64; 9.68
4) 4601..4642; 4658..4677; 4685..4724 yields 0.2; 9.97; 9.79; 9.78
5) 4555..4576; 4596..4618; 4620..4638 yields 0.4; 9.9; 9.87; 10.1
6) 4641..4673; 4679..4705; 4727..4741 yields 0.4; 9.84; 9.61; 9.69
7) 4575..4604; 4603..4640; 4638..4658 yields -0.5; 9.8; 9.98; 9.9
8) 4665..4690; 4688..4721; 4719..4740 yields 0.2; 9.68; 9.73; 9.89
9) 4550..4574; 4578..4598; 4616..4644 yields 0.3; 9.79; 9.74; 10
